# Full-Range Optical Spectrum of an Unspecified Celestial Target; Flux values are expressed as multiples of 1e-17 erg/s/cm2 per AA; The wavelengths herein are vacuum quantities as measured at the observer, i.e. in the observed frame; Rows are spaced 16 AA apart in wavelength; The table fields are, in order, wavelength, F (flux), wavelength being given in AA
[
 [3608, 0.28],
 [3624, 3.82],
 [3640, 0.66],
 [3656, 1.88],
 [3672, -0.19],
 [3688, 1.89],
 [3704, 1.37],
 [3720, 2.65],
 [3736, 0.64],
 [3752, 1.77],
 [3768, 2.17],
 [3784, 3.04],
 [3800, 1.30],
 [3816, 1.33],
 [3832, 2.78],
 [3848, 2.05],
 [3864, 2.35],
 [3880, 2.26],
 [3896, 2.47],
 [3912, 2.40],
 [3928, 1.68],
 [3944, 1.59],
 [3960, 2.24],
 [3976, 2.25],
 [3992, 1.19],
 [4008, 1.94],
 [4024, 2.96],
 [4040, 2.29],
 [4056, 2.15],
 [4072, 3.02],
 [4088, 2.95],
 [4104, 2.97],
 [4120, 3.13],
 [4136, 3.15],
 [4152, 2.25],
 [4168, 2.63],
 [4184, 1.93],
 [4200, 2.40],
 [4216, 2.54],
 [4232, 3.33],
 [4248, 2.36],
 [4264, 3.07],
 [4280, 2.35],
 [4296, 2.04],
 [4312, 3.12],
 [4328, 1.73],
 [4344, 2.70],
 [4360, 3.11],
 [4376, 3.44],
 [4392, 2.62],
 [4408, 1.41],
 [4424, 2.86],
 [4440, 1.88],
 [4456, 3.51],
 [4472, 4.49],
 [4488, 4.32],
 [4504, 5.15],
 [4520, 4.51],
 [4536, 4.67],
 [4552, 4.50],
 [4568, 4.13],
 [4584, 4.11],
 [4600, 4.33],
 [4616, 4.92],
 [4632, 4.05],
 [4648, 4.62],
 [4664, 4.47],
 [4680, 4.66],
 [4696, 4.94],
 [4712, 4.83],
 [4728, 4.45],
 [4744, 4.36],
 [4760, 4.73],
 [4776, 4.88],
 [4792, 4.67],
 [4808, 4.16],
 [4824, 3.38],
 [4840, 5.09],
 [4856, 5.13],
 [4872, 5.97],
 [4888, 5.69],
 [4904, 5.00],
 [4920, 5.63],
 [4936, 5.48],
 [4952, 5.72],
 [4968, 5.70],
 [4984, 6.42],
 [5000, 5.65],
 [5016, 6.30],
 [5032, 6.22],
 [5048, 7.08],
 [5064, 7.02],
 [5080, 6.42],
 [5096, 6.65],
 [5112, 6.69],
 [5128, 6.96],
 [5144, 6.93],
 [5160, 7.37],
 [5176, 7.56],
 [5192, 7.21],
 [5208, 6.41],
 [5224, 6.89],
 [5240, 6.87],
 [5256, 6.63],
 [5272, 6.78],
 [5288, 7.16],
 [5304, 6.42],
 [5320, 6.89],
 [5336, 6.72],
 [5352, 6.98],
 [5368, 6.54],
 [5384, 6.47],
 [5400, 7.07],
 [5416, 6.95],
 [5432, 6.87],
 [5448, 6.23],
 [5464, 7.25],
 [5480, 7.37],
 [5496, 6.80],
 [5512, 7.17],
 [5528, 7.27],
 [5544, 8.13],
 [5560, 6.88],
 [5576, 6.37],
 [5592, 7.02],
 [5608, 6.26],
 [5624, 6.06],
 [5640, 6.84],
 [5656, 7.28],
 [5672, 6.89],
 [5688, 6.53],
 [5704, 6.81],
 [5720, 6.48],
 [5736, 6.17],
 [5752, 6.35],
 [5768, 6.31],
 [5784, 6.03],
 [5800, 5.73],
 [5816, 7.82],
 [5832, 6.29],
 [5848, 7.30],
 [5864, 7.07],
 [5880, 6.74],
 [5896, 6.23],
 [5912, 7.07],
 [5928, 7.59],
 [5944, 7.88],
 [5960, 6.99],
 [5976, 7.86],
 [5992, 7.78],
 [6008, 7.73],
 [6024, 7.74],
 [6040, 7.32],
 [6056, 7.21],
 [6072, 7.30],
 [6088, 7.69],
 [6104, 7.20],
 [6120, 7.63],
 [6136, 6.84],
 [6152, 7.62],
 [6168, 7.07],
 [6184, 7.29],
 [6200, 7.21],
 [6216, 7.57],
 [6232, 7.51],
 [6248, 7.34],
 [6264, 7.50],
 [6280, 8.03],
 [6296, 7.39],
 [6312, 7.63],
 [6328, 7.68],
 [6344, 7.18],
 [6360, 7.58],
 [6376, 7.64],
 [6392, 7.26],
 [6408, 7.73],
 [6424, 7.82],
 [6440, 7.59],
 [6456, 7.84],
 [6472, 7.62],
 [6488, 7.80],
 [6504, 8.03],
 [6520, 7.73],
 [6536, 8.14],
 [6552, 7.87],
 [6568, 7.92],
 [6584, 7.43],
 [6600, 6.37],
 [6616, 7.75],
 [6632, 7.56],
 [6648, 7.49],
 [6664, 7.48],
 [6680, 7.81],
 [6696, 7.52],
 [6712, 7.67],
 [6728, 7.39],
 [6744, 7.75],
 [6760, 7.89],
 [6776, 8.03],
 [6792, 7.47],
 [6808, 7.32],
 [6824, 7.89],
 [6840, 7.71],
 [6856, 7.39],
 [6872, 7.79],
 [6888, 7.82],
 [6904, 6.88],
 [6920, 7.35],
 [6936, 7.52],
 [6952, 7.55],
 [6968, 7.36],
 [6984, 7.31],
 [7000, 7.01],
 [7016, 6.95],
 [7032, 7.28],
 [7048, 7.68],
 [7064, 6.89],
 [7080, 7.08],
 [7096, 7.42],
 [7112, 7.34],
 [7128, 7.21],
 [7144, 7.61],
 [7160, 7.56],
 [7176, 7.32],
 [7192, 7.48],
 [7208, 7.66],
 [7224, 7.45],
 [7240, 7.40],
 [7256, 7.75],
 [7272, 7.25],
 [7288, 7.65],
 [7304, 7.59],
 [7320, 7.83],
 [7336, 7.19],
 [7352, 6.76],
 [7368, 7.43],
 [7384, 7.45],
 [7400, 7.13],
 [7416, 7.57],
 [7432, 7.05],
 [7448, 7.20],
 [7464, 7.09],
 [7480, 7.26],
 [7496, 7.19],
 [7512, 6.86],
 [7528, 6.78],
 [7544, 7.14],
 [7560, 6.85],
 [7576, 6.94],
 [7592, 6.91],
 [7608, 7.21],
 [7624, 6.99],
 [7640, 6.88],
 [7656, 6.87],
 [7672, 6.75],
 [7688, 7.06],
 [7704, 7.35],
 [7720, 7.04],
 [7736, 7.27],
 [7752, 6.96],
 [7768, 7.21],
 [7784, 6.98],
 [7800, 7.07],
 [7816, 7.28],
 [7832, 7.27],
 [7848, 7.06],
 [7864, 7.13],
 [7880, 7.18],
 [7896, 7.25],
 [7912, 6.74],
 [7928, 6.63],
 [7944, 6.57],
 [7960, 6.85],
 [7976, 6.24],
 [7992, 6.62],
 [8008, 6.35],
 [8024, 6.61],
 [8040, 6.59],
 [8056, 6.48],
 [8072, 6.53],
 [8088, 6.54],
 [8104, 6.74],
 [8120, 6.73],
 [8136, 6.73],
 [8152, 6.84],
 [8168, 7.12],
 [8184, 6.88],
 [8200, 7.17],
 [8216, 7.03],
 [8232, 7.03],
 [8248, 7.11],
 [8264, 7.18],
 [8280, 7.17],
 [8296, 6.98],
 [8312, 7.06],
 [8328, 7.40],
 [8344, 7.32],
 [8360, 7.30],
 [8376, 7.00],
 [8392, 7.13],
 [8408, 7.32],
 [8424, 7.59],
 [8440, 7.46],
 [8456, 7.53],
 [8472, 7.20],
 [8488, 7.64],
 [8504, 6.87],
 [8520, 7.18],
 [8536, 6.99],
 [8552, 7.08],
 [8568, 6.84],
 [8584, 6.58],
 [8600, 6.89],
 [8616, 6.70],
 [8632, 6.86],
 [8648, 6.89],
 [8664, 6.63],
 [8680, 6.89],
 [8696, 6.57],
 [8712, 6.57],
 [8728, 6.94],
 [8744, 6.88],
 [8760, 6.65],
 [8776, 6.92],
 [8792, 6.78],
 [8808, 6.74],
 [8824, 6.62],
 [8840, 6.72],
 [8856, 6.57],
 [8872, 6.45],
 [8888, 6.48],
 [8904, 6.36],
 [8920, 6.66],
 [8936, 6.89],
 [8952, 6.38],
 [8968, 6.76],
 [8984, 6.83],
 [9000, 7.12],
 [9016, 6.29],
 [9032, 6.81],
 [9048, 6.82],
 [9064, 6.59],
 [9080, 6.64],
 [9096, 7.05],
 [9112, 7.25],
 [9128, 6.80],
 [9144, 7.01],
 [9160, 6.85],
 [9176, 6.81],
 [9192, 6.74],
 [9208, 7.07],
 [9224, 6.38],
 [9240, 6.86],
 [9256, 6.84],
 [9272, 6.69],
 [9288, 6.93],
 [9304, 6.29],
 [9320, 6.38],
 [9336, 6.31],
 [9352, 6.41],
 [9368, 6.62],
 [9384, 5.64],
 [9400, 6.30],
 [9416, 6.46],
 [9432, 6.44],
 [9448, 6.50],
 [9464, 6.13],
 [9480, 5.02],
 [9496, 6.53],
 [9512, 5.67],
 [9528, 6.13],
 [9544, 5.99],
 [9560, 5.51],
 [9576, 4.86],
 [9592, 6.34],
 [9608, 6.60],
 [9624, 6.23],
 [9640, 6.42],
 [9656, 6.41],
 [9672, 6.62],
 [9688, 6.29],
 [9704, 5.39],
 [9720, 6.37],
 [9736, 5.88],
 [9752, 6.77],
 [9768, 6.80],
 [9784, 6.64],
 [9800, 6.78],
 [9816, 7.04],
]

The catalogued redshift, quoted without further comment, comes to 0.12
